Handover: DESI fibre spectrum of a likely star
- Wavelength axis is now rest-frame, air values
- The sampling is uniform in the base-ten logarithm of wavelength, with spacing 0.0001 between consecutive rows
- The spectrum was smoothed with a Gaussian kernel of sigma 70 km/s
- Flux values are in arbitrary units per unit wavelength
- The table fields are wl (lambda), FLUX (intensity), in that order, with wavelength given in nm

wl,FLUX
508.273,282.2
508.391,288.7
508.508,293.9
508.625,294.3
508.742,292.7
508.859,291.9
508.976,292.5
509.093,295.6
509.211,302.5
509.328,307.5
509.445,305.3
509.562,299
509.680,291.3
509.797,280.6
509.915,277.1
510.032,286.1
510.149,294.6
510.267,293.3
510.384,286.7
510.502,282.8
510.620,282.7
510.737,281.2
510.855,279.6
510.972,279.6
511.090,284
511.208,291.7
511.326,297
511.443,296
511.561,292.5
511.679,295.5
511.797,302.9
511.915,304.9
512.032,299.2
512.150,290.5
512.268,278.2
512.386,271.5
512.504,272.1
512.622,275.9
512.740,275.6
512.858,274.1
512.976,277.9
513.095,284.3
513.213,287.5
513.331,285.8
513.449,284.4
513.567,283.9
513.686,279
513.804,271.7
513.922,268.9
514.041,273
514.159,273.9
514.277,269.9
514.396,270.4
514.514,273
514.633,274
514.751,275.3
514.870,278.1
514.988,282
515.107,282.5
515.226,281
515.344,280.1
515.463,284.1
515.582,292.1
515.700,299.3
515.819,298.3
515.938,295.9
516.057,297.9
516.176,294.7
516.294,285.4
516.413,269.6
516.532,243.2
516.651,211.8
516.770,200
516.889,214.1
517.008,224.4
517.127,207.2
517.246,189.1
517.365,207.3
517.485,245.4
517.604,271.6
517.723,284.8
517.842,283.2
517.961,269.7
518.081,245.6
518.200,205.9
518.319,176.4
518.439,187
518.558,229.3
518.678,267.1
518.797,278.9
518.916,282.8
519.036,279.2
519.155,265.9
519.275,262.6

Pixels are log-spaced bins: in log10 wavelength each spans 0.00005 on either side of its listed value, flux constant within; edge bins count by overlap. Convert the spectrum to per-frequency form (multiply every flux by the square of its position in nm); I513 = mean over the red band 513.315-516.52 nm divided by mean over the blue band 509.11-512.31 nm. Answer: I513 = 0.98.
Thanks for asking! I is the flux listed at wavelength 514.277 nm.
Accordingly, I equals 269.9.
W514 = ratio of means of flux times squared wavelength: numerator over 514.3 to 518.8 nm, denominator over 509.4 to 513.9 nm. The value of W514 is 0.91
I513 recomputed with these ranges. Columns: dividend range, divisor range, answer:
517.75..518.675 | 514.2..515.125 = 0.86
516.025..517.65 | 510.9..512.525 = 0.84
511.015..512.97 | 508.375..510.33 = 0.99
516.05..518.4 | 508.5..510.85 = 0.85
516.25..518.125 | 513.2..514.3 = 0.88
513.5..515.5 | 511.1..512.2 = 0.94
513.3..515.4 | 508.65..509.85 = 0.95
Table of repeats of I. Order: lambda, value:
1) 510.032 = 286.1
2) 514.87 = 278.1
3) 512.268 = 278.2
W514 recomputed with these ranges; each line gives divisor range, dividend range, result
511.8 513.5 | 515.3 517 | 0.96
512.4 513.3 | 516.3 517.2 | 0.83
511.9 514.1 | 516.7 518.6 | 0.83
